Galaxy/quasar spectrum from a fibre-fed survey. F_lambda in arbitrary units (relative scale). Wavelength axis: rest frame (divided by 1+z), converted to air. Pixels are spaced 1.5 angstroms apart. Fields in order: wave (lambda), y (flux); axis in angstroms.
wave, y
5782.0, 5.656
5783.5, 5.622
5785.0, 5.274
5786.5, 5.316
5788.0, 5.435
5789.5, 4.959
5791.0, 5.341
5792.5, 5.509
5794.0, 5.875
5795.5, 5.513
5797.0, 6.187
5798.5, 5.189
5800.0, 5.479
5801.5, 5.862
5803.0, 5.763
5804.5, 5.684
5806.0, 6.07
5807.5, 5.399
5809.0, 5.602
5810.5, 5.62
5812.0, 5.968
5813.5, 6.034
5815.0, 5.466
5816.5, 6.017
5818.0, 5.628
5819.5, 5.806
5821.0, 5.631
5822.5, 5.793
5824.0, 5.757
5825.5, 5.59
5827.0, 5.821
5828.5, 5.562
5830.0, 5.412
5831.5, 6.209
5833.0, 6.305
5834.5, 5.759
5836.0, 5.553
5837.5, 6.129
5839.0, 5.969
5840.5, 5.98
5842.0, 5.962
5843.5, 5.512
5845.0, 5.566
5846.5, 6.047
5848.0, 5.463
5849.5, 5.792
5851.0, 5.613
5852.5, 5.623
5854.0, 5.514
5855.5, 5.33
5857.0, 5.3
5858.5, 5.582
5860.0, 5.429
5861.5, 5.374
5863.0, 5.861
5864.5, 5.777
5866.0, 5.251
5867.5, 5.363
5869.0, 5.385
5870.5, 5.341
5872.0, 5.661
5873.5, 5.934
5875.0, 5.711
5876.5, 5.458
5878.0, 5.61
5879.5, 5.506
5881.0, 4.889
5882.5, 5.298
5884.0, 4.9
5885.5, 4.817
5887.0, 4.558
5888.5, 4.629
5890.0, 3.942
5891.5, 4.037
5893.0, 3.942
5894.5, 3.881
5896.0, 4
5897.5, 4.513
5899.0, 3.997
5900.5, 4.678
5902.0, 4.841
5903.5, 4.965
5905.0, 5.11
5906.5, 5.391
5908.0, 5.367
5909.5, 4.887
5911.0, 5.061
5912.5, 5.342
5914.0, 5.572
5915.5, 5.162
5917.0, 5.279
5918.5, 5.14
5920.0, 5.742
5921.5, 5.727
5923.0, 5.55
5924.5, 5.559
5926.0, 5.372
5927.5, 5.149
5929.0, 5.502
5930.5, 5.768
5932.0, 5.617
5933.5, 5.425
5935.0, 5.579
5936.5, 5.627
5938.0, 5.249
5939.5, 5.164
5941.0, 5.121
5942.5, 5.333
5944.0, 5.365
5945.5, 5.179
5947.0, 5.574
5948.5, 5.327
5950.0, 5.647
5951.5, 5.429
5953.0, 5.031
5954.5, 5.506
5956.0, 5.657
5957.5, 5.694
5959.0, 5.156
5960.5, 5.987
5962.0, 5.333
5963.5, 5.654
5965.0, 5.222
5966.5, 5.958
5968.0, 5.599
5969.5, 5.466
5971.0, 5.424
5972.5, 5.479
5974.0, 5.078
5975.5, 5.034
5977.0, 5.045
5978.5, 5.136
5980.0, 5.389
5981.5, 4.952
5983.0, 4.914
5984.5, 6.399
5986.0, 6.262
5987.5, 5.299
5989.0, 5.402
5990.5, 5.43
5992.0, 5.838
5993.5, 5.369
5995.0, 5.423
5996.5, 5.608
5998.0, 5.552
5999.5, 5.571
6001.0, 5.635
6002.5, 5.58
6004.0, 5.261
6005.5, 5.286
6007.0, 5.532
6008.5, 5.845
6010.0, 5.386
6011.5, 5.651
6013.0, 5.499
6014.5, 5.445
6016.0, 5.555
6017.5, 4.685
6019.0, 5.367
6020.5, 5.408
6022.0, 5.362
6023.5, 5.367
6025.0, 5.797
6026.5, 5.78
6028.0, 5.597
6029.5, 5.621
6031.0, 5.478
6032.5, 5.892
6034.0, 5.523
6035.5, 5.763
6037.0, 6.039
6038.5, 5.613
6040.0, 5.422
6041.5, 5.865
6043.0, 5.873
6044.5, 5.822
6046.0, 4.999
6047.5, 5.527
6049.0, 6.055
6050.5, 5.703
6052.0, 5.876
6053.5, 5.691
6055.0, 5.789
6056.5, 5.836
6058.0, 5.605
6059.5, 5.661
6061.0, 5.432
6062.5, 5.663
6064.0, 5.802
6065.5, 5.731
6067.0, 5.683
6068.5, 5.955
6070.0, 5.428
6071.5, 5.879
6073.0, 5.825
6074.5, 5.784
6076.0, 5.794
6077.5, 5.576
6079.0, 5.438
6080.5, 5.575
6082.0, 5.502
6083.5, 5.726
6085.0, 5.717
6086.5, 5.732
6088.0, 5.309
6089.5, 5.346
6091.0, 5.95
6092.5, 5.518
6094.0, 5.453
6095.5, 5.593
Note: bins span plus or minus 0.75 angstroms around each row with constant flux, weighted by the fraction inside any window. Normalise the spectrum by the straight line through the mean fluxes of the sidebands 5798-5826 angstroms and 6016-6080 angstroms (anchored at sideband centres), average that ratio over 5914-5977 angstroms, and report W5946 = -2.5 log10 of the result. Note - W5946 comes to 0.05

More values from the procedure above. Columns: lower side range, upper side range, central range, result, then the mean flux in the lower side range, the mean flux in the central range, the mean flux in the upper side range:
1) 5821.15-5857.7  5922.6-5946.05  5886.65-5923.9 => 0.14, 5.73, 4.86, 5.41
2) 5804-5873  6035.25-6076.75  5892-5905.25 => 0.28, 5.69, 4.4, 5.72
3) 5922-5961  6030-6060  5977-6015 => 0.02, 5.44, 5.5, 5.7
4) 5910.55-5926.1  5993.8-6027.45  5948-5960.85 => -0.01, 5.42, 5.48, 5.48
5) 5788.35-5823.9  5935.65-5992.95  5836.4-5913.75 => 0.07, 5.67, 5.22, 5.43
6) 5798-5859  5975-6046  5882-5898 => 0.27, 5.72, 4.4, 5.52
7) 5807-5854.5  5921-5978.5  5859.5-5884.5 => 0.04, 5.76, 5.46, 5.43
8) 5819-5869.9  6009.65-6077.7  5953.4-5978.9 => 0.04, 5.68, 5.44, 5.63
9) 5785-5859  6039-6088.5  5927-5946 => 0.06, 5.68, 5.4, 5.68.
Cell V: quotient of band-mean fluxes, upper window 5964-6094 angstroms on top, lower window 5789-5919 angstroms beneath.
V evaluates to 1.03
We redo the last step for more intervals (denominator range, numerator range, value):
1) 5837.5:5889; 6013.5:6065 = 1.02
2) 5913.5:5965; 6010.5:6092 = 1.03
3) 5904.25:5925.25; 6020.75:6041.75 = 1.05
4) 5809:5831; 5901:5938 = 0.94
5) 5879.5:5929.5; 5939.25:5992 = 1.10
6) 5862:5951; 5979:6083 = 1.08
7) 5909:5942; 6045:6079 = 1.05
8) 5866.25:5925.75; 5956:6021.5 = 1.08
